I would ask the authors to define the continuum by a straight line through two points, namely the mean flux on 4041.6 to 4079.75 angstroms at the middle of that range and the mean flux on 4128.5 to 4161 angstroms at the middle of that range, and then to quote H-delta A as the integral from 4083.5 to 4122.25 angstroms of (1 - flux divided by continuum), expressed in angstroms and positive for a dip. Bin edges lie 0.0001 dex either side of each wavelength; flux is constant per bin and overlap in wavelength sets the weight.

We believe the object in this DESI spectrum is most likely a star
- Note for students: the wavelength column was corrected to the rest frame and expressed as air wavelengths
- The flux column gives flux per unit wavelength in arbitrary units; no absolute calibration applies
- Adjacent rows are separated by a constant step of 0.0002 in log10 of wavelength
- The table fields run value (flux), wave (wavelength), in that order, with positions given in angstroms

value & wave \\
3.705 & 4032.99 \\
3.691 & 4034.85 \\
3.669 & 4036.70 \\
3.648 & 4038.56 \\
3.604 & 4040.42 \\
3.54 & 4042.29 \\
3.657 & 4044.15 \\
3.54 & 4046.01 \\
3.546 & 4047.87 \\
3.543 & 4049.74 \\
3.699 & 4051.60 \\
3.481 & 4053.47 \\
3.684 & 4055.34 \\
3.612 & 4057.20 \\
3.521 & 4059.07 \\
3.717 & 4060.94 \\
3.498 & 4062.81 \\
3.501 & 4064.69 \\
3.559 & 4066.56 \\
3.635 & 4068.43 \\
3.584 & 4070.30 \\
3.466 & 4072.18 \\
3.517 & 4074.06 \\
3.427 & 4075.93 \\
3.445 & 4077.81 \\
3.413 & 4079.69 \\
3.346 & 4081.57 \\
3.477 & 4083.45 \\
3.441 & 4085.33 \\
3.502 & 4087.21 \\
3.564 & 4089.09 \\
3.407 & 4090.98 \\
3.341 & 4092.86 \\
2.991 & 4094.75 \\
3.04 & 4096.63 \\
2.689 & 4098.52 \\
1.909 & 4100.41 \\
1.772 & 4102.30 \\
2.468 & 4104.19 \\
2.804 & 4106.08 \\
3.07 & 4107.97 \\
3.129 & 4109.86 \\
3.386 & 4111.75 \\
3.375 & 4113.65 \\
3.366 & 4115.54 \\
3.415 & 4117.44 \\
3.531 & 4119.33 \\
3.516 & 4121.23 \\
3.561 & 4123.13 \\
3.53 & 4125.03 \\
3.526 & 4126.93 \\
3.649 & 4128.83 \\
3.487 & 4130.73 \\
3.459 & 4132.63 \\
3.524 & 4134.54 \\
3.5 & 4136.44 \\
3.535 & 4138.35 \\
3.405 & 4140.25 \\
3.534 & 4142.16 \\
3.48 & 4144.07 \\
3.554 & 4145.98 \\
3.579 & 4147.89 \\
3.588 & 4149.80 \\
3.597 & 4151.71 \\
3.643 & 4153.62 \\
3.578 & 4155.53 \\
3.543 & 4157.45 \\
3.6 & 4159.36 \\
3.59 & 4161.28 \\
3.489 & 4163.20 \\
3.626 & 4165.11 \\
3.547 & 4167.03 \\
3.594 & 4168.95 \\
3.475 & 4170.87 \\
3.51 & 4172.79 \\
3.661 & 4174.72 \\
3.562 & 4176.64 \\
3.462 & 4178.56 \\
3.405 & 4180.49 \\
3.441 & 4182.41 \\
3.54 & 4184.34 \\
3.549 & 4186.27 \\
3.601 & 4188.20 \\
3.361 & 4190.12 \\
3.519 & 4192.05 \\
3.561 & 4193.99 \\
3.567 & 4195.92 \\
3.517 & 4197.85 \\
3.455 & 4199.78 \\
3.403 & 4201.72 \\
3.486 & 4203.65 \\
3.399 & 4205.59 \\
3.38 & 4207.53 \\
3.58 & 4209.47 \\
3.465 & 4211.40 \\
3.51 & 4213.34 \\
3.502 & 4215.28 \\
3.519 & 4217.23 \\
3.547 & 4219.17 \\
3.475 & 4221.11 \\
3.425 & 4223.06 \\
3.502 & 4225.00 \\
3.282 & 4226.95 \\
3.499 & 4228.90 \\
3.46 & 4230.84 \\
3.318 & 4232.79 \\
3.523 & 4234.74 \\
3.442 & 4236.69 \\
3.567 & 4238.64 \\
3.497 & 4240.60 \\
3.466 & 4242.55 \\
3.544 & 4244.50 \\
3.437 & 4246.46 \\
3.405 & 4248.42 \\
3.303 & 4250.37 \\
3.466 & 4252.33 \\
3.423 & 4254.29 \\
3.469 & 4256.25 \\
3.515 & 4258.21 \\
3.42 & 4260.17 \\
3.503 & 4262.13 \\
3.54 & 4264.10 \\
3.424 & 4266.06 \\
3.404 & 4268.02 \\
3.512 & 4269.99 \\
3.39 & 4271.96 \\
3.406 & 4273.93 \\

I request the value 5.0 angstroms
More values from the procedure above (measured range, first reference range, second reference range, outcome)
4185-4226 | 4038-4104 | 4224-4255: -0.74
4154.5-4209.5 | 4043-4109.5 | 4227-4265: -1.86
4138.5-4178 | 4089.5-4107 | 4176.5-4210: -4.30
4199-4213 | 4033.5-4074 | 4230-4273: 0.12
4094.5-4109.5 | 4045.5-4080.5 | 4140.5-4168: 4.05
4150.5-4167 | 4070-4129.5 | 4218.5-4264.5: -1.26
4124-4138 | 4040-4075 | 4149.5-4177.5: 0.19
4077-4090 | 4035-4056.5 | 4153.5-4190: 0.48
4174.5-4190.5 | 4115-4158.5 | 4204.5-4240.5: -0.06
